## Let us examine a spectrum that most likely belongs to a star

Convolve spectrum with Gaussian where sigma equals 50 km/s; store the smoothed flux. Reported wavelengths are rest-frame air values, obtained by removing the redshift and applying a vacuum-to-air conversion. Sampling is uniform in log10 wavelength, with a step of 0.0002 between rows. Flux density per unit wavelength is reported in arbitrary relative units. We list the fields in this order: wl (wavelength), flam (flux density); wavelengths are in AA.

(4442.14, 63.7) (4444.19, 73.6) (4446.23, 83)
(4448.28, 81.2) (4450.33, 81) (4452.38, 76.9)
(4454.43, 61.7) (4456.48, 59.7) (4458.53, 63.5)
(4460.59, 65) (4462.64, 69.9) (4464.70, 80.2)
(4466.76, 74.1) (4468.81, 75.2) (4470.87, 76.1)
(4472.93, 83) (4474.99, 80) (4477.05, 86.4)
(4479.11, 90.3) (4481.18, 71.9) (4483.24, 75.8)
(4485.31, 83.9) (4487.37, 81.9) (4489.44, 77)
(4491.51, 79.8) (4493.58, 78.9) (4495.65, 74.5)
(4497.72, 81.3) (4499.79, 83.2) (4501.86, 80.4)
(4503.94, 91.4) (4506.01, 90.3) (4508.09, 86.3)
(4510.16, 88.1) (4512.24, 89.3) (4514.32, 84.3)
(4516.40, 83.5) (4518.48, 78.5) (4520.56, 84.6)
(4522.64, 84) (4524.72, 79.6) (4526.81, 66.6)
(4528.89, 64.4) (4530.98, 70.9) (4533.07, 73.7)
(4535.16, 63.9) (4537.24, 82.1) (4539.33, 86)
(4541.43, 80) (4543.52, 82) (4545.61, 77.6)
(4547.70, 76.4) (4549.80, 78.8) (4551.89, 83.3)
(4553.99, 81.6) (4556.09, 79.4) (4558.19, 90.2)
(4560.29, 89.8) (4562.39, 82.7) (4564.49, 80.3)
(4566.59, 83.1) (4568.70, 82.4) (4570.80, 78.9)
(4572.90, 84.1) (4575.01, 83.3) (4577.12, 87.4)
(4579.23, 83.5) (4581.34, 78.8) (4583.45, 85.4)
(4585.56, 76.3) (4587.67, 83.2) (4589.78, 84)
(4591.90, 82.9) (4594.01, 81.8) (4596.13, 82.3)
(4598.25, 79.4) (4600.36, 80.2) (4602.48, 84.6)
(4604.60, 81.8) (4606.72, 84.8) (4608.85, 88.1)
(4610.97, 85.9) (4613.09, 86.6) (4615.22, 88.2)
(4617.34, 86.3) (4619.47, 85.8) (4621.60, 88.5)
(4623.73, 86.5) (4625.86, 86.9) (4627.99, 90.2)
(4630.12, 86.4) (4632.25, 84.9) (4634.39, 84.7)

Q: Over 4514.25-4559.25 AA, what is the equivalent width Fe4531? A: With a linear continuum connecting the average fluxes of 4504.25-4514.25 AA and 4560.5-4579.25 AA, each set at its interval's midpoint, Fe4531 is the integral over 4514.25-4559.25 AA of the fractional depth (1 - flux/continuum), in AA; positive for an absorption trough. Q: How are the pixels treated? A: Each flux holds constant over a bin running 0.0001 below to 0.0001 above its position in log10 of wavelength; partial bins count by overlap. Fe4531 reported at 3.9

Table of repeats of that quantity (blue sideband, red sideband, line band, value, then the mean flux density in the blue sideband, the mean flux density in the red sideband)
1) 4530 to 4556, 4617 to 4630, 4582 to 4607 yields 0.6 AA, 78.1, 87.3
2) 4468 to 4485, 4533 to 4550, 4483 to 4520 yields -1.7 AA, 80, 78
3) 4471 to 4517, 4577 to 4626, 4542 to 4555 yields 0.5 AA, 82.7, 84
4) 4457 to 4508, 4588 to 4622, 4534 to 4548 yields 0.5 AA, 78.9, 84.3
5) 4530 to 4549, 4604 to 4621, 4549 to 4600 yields -0.8 AA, 77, 86.1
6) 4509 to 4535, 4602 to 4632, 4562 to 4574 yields 0.1 AA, 78.5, 86.5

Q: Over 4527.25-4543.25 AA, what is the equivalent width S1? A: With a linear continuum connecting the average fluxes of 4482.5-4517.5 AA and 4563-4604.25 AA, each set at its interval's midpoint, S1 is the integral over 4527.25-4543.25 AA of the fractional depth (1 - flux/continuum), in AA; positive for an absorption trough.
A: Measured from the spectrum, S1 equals 1.6 AA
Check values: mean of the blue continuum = 83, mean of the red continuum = 82.2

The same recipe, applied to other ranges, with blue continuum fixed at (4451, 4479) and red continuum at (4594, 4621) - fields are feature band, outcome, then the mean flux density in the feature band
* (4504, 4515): -1.6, 88.1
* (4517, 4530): 0.3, 76.5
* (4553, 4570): -0.5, 83.6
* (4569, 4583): -0.1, 82.8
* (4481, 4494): -0.6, 78.9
